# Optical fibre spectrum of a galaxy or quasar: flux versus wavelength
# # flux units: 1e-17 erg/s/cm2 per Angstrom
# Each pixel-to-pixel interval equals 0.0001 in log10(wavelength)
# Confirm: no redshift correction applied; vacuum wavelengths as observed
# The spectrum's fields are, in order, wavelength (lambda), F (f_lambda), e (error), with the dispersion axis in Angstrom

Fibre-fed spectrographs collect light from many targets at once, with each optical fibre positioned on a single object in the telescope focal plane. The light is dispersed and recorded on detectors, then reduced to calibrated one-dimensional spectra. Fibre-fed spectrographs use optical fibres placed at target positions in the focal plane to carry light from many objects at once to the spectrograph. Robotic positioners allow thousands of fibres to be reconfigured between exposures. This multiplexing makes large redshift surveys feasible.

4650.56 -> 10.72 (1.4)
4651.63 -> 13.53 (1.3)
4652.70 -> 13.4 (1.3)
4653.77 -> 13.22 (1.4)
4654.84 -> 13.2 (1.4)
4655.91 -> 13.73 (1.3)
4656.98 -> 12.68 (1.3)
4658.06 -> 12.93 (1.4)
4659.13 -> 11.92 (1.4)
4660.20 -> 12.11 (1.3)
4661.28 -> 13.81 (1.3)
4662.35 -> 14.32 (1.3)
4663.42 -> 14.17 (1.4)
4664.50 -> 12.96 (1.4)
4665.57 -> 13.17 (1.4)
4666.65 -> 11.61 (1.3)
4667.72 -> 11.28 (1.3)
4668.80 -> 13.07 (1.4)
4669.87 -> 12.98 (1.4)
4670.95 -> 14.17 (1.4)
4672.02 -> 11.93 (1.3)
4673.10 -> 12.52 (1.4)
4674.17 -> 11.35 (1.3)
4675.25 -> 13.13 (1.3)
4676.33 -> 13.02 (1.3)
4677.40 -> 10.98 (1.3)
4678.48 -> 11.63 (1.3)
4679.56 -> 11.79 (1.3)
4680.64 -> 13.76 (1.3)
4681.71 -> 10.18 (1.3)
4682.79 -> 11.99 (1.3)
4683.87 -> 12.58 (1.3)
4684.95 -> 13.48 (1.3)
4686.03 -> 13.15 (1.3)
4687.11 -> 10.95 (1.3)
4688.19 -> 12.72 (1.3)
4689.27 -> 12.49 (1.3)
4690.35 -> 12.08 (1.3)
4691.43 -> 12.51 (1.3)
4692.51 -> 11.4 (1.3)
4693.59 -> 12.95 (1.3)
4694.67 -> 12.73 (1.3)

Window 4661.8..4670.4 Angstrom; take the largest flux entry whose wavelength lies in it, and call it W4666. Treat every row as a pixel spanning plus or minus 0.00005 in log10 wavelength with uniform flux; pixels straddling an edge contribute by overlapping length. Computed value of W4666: 14.32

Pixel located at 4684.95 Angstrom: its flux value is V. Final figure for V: 13.48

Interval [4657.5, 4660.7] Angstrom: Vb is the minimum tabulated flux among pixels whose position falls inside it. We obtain 11.92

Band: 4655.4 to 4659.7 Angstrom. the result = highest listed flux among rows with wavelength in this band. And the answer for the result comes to 13.73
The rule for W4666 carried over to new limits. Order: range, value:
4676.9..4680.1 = 11.79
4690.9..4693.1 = 12.51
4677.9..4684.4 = 13.76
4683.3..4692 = 13.48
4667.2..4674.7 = 14.17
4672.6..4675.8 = 13.13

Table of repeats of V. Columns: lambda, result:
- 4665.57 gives 13.17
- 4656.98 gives 12.68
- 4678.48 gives 11.63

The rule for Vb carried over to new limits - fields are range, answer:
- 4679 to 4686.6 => 10.18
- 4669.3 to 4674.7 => 11.35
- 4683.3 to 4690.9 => 10.95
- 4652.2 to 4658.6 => 12.68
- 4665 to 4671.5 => 11.28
